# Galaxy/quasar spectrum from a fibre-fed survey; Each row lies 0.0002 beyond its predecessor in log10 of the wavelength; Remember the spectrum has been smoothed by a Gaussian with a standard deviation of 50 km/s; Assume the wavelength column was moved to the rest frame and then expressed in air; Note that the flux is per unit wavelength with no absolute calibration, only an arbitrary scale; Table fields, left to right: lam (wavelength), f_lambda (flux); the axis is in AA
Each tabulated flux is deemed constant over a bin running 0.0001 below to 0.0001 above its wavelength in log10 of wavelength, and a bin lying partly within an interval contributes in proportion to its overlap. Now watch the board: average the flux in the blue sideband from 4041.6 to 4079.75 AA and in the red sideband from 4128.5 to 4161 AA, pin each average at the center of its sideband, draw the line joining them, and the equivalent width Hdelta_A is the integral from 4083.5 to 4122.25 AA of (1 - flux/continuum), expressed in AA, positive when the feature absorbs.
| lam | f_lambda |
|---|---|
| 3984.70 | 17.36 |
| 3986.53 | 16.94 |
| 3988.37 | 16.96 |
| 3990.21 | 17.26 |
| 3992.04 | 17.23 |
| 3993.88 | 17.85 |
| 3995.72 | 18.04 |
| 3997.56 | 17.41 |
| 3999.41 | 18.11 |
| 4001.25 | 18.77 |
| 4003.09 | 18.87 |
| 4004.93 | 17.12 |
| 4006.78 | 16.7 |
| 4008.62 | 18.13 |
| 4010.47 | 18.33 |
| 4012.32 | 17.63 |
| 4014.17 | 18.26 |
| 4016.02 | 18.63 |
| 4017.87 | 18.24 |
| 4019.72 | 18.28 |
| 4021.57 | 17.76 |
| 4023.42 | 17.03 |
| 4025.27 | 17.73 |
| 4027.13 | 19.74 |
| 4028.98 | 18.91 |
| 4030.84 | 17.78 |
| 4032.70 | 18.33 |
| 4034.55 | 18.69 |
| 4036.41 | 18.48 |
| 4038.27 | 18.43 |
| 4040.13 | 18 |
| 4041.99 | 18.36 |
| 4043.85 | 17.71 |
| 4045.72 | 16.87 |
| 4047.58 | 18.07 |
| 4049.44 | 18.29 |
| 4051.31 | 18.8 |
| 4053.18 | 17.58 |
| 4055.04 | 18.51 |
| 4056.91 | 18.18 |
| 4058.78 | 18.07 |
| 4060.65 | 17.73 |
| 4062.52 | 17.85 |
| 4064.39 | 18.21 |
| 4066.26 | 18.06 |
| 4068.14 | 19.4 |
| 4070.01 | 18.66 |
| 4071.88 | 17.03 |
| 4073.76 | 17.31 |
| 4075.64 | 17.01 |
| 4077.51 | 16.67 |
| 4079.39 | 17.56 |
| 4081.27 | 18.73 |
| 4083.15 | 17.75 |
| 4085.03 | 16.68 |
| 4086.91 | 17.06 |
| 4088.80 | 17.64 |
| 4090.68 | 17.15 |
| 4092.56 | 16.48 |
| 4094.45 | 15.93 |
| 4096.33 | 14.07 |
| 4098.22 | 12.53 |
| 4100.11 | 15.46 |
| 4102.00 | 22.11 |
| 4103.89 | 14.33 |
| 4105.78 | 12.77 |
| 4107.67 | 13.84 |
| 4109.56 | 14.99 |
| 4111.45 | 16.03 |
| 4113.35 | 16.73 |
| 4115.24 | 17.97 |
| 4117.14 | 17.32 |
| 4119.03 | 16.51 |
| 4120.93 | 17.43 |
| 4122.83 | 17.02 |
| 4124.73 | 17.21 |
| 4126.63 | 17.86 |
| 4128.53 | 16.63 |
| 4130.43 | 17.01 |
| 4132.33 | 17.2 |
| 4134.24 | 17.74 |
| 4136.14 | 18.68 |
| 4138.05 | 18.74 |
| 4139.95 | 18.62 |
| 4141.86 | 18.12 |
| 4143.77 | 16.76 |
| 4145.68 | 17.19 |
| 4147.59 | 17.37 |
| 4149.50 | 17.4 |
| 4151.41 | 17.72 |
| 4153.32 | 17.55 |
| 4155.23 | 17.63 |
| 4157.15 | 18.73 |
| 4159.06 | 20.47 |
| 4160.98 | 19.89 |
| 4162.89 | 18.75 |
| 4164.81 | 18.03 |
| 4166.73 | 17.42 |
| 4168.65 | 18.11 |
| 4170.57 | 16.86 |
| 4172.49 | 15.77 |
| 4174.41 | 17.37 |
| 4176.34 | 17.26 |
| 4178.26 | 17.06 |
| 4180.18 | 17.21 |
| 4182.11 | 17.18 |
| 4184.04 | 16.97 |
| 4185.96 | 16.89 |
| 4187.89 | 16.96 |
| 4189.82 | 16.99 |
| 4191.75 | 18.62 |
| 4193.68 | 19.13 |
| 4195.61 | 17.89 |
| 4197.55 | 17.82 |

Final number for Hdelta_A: 3.77 AA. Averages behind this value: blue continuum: 17.9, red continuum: 18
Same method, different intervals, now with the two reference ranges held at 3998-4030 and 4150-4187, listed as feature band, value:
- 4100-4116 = 1.7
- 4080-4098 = 1.3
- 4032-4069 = -0.3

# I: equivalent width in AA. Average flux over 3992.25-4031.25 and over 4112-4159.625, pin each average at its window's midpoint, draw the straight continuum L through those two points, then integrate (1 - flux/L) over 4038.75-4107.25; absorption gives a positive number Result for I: 2.2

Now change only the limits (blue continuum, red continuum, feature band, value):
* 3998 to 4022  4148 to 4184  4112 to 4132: 0.8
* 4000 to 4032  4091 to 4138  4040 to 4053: -0.3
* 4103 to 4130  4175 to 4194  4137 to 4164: -2.3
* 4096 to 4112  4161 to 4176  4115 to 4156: -3.0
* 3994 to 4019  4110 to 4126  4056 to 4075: -0.6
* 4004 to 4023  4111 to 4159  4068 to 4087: 0.1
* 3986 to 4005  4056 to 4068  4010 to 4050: -0.5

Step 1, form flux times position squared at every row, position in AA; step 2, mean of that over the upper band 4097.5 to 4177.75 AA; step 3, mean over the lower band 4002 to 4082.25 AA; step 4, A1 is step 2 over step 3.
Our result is 1.00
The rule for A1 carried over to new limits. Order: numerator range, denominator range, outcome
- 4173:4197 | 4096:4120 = 1.15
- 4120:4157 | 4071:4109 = 1.10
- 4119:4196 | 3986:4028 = 1.06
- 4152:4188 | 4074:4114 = 1.13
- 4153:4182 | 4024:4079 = 1.05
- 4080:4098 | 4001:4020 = 0.96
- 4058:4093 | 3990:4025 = 1.02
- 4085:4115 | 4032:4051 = 0.90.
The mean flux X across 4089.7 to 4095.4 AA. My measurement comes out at 16.5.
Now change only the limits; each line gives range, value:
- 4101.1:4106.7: 16.4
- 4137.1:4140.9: 18.7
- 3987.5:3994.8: 17.3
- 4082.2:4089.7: 17.3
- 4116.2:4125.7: 17.1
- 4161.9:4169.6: 18.1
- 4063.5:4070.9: 18.6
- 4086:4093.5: 17.1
